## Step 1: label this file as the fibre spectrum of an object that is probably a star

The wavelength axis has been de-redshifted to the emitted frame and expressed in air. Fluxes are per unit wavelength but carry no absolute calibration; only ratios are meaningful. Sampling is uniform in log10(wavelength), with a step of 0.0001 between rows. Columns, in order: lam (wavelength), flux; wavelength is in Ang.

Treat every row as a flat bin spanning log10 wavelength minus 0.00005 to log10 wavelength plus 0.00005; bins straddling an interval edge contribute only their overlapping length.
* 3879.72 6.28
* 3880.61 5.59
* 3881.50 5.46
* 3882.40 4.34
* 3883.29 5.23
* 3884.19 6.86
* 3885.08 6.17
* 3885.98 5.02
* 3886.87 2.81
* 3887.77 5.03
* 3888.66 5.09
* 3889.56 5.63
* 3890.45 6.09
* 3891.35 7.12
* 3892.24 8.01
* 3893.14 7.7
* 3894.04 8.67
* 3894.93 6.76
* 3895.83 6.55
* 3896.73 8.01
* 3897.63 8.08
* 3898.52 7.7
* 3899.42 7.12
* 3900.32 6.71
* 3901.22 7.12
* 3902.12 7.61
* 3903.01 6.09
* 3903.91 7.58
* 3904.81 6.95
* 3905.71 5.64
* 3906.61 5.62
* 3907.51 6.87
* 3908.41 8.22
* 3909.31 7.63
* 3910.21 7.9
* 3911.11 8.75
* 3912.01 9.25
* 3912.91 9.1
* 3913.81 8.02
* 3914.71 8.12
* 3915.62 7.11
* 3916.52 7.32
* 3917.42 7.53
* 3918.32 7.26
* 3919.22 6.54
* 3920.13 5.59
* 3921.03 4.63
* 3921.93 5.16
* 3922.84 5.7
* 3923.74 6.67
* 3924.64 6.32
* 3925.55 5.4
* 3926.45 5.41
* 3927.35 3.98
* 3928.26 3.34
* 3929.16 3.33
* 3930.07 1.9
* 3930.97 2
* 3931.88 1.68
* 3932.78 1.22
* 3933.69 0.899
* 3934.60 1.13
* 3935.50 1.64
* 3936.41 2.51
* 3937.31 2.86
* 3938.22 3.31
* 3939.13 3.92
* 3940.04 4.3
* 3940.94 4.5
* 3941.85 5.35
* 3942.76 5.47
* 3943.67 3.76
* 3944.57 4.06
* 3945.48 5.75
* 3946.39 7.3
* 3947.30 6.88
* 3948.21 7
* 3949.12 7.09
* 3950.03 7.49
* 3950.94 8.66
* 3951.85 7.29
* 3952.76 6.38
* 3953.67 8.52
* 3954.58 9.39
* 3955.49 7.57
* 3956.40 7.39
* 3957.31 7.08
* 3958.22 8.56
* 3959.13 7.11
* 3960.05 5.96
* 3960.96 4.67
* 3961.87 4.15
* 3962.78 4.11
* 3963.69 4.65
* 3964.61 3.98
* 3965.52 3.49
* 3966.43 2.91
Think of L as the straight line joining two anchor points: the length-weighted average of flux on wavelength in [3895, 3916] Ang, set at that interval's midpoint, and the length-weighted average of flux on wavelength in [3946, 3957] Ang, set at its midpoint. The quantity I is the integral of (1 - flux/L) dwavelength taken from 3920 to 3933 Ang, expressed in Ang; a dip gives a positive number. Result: 5.78 Ang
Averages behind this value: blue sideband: 7.45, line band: 4.17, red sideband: 7.57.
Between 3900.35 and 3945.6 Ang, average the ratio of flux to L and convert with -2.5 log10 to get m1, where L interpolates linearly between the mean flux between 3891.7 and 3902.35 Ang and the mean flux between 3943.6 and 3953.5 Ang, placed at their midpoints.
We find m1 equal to 0.31 mag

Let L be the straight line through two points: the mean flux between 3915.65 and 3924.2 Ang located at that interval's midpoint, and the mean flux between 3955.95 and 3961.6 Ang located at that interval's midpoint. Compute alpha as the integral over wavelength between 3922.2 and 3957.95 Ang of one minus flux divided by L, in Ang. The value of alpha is 8.4 Ang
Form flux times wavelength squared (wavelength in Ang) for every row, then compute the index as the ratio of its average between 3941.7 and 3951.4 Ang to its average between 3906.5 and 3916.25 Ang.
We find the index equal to 0.81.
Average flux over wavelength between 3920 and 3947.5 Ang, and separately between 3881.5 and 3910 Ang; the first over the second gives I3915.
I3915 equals 0.6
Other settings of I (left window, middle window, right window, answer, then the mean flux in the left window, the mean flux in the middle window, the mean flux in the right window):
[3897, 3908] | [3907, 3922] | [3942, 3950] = -1.6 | 6.95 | 7.4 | 5.97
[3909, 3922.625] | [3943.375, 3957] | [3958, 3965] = -2.9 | 7.29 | 7.01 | 5.3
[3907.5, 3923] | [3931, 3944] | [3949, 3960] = 7.8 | 7.3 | 3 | 7.66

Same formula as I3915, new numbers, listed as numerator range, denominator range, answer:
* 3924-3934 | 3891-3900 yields 0.44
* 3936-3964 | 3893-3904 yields 0.81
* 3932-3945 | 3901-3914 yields 0.42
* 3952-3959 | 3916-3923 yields 1.25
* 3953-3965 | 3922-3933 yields 1.60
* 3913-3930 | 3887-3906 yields 0.87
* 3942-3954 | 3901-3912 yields 0.90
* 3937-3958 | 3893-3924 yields 0.86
